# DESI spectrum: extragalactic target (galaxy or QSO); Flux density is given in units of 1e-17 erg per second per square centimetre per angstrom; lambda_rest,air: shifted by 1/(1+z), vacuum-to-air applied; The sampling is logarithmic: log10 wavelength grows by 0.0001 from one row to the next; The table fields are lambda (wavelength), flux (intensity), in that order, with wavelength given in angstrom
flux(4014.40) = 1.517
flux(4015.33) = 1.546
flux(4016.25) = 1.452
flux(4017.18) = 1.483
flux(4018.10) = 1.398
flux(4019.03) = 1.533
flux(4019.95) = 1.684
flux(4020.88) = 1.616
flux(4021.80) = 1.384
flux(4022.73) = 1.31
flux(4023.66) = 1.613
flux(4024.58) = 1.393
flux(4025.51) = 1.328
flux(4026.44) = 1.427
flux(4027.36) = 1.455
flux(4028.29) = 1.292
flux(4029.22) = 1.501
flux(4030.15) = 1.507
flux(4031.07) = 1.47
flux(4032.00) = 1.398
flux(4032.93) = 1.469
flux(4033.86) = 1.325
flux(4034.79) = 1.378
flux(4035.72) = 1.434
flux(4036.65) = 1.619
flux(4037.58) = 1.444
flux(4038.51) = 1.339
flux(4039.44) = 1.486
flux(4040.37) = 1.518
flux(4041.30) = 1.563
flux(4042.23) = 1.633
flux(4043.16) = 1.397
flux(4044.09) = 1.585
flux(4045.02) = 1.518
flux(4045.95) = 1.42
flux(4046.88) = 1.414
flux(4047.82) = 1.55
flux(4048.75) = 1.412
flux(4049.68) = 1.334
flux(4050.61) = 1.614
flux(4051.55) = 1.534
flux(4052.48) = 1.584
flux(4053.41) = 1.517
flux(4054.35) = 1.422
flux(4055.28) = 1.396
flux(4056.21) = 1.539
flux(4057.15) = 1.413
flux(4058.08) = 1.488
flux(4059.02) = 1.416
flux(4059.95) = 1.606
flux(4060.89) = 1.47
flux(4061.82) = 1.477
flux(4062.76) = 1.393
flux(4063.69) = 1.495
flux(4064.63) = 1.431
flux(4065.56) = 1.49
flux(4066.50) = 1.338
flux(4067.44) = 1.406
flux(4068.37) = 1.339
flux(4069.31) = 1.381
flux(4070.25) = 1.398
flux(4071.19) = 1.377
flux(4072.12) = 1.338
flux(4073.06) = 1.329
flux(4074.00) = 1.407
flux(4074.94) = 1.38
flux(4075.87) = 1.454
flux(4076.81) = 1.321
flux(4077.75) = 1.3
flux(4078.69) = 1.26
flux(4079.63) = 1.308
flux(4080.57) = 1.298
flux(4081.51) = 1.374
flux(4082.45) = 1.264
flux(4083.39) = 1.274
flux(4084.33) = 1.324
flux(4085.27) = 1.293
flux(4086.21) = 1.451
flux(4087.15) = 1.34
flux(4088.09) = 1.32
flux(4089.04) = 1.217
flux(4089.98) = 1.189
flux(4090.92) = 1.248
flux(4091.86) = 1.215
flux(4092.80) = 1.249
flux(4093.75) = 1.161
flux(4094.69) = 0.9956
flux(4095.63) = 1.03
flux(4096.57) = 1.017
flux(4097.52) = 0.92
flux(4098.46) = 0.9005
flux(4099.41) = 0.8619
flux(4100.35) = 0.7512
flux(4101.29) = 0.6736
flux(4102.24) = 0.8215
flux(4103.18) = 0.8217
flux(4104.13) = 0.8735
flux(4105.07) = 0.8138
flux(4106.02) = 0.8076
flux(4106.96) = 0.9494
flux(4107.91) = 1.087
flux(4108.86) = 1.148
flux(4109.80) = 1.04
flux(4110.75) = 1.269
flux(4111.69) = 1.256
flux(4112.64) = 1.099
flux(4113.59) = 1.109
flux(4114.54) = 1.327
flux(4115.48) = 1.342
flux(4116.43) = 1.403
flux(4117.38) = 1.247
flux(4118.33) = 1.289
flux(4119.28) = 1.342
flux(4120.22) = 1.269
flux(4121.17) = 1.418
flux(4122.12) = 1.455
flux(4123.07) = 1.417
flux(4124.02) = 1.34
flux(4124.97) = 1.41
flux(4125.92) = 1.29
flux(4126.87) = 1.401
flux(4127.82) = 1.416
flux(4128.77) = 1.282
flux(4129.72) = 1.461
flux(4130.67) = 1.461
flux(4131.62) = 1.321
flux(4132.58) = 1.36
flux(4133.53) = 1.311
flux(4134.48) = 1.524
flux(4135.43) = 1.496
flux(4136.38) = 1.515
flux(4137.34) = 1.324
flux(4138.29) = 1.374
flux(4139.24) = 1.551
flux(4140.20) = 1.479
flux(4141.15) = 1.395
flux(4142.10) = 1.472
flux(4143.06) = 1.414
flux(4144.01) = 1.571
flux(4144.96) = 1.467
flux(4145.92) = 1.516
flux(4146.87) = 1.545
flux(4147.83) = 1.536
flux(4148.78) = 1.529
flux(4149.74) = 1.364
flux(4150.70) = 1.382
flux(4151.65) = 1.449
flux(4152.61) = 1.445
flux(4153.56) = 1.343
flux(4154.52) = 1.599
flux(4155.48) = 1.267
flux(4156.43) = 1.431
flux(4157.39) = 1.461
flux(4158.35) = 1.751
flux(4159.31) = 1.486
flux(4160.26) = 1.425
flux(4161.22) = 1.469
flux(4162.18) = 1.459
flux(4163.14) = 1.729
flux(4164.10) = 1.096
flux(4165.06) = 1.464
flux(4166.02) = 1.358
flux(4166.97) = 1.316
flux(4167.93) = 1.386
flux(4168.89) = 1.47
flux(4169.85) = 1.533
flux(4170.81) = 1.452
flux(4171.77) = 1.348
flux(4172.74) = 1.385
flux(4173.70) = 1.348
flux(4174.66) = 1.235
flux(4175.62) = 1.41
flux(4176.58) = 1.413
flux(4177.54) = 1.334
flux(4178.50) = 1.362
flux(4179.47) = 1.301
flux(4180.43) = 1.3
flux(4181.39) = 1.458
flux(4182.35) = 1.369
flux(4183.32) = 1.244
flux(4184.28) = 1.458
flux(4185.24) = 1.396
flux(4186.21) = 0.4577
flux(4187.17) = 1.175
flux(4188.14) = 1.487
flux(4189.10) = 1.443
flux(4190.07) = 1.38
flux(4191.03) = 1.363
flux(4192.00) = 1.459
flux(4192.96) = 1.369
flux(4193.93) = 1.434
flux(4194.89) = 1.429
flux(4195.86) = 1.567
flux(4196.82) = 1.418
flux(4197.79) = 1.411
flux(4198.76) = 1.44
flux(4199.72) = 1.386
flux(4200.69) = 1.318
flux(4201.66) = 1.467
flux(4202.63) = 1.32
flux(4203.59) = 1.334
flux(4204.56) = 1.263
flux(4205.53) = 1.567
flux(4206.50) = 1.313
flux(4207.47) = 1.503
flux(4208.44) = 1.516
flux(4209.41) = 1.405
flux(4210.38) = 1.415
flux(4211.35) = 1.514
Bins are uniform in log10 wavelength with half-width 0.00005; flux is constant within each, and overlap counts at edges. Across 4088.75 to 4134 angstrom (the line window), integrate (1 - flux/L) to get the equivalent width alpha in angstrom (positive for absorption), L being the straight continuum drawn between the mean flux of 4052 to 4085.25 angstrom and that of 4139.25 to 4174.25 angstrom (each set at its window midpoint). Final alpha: 8.1 angstrom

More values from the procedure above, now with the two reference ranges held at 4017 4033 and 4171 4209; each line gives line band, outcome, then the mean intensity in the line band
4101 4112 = 3.5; 0.964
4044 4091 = 1.1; 1.4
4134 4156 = -1.1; 1.46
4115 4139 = 0.3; 1.38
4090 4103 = 3.9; 0.992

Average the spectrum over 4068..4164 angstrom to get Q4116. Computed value 1.3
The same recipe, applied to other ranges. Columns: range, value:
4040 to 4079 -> 1.44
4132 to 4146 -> 1.45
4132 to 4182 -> 1.43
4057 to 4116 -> 1.22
